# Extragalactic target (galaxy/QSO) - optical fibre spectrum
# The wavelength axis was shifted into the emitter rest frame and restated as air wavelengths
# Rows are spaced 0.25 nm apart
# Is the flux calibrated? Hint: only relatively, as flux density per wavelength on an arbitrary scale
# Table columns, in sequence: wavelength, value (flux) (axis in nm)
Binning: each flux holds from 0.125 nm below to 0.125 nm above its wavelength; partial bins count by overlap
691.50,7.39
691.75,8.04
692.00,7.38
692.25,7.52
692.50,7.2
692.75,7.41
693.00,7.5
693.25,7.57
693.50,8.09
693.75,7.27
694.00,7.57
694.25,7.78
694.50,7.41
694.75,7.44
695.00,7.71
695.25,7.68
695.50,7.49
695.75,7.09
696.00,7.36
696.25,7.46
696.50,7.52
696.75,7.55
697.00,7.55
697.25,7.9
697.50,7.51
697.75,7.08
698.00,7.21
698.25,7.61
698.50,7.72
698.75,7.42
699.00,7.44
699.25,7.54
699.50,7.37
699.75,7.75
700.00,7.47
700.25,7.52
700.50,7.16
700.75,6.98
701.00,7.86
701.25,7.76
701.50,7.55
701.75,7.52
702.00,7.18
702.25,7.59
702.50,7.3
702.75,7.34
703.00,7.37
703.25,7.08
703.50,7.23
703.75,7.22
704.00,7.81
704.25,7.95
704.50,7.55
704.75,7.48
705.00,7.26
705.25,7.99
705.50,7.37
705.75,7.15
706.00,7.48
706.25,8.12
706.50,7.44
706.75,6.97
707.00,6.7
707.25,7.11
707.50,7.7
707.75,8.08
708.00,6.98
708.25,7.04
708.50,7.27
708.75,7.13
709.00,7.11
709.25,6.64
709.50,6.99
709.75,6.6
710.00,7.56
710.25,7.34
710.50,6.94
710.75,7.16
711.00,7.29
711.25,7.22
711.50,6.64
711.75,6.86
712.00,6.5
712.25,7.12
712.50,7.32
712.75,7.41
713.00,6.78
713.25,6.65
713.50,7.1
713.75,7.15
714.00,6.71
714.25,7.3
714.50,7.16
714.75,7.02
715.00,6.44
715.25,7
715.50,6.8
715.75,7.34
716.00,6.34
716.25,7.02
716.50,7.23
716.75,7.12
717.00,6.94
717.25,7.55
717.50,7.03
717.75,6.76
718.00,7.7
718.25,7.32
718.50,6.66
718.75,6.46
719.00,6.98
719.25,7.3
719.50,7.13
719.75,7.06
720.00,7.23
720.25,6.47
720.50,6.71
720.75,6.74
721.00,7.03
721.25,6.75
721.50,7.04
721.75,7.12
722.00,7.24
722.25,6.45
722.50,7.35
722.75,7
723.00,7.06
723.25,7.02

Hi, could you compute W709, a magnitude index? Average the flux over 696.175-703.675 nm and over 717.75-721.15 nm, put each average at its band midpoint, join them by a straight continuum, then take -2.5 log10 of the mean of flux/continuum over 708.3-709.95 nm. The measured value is 0.04 mag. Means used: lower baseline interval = 7.45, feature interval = 6.99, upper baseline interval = 6.97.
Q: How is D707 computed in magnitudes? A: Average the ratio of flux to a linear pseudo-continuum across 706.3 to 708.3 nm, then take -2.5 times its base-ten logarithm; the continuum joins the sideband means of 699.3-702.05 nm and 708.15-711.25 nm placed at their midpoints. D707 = -0.01 mag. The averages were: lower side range 7.48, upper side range 7.09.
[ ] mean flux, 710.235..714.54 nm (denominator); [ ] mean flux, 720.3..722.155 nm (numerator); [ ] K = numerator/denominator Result 1.0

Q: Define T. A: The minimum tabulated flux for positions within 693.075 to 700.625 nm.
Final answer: 7.08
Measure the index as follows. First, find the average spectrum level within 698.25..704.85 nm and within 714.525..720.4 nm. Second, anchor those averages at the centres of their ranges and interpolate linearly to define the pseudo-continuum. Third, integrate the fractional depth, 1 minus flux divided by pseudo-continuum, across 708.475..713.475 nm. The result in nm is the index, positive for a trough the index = 0.12 nm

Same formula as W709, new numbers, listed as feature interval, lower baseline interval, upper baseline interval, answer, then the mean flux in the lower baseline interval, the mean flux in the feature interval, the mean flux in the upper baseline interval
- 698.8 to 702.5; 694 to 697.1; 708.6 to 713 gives -0.02 mag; 7.51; 7.47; 7.04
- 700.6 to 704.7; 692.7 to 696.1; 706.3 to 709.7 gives -0.02 mag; 7.53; 7.45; 7.17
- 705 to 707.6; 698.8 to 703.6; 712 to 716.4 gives -0.02 mag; 7.42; 7.39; 6.97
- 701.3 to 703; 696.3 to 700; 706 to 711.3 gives 0.00 mag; 7.51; 7.43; 7.22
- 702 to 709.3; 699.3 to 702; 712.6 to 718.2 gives -0.01 mag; 7.48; 7.36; 7.03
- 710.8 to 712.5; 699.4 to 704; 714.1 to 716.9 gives 0.02 mag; 7.41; 6.98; 6.98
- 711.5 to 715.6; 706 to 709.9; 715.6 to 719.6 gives 0.03 mag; 7.2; 6.95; 7.05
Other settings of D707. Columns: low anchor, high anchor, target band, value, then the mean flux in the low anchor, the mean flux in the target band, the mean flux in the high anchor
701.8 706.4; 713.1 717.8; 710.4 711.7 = 0.020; 7.47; 7.04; 6.98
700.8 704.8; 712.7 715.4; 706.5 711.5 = 0.007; 7.48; 7.14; 6.96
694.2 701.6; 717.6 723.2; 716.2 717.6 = -0.015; 7.49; 7.16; 6.98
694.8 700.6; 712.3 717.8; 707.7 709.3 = 0.004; 7.48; 7.16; 7.01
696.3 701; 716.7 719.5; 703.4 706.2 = -0.025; 7.47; 7.52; 7.08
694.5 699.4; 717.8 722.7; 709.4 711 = 0.013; 7.49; 7.11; 6.98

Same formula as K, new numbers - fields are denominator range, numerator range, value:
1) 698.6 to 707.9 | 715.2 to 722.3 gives 0.94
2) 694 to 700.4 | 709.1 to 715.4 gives 0.93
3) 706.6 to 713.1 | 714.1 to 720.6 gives 0.99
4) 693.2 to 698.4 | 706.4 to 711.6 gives 0.95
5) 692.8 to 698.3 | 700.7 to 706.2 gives 0.99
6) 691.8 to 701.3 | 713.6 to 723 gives 0.93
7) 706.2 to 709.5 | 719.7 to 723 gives 0.96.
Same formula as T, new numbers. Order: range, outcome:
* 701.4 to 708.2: 6.7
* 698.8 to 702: 6.98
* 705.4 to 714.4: 6.5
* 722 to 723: 6.45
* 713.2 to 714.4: 6.65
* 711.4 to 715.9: 6.44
